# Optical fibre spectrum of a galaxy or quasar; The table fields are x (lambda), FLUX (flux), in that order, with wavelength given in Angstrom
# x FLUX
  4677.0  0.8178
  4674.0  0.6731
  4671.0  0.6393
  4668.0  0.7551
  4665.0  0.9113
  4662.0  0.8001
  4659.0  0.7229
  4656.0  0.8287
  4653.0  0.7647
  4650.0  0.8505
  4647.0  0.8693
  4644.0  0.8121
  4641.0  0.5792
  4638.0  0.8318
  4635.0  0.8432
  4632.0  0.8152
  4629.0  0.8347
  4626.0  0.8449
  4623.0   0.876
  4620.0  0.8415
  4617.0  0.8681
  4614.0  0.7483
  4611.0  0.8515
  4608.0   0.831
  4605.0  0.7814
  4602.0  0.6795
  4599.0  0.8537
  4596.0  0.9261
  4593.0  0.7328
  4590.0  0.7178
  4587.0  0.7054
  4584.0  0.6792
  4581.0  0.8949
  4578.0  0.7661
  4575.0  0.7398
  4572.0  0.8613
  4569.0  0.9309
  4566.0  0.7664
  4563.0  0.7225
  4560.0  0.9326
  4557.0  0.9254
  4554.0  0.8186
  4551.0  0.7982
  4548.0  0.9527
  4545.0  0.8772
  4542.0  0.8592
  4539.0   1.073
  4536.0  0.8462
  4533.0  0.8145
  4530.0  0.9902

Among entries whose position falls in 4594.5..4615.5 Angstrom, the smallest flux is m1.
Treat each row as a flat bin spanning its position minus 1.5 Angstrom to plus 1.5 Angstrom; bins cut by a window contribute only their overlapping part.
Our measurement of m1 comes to 0.6795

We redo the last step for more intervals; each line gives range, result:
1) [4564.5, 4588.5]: 0.6792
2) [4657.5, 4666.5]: 0.7229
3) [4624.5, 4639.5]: 0.8152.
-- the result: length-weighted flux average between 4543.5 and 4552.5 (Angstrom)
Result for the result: 0.876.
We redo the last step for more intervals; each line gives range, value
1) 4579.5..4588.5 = 0.76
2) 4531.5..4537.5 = 0.83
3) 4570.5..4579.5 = 0.789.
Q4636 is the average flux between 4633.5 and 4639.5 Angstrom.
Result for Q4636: 0.838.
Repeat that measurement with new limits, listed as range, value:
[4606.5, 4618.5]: 0.825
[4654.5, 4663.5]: 0.784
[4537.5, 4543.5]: 0.966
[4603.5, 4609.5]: 0.806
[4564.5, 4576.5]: 0.825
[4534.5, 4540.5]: 0.96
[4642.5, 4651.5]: 0.844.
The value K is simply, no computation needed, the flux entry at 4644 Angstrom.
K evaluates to 0.8121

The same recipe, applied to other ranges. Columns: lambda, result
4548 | 0.9527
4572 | 0.8613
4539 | 1.073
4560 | 0.9326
